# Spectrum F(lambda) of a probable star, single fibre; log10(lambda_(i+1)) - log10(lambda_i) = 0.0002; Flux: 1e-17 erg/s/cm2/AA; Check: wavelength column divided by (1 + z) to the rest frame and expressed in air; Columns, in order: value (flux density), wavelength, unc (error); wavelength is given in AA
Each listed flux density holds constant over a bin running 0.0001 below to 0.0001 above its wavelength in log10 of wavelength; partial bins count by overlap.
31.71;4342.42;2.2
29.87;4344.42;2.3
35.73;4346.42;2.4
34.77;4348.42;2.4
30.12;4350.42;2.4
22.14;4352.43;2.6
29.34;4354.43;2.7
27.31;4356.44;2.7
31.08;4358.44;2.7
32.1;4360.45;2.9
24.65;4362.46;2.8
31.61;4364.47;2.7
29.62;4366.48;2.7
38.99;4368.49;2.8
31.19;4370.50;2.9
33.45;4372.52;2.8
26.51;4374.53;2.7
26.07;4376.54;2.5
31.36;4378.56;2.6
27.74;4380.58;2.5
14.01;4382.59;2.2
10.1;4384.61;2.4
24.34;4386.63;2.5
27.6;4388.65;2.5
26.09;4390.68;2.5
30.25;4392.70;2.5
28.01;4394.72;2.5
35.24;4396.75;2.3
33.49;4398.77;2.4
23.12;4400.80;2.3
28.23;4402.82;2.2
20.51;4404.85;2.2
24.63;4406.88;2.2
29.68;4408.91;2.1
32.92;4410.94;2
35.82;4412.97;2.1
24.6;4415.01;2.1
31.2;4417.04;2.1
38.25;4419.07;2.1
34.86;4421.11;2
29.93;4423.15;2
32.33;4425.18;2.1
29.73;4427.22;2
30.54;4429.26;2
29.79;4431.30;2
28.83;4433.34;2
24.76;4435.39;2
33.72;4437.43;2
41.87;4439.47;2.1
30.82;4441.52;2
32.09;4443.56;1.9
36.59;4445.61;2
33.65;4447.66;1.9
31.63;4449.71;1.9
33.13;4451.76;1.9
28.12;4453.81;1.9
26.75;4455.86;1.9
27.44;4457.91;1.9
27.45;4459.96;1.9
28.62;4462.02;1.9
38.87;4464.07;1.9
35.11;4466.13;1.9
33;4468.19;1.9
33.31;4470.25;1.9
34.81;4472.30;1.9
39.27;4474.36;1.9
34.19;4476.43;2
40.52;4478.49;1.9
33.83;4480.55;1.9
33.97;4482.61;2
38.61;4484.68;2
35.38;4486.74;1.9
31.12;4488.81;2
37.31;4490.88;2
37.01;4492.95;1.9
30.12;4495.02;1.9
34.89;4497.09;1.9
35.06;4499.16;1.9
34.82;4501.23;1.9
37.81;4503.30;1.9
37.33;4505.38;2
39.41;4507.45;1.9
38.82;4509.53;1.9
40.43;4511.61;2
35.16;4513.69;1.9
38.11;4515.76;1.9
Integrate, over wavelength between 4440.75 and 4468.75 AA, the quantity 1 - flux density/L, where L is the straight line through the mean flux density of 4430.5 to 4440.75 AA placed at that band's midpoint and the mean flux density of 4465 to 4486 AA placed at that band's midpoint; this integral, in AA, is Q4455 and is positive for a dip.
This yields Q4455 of 1.7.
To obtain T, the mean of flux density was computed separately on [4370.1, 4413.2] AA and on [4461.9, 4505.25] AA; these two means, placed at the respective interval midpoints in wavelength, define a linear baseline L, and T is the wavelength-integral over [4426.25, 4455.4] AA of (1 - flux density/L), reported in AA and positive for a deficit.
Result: -0.2 AA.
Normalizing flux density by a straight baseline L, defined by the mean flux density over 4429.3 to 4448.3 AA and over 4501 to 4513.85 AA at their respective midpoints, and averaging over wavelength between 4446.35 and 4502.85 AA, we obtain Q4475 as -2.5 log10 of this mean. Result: 0.05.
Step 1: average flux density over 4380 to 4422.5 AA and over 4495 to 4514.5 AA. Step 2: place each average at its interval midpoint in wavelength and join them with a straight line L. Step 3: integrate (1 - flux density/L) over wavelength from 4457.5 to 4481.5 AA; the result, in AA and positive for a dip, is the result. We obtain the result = -0.3 AA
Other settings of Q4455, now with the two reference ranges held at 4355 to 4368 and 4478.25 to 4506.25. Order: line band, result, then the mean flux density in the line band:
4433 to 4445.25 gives 0.3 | 32.4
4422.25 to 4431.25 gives 0.6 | 30.6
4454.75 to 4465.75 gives 1.3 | 30.1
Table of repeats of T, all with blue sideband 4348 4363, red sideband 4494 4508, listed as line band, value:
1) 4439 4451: -0.41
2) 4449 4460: 1.39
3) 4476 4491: -0.37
